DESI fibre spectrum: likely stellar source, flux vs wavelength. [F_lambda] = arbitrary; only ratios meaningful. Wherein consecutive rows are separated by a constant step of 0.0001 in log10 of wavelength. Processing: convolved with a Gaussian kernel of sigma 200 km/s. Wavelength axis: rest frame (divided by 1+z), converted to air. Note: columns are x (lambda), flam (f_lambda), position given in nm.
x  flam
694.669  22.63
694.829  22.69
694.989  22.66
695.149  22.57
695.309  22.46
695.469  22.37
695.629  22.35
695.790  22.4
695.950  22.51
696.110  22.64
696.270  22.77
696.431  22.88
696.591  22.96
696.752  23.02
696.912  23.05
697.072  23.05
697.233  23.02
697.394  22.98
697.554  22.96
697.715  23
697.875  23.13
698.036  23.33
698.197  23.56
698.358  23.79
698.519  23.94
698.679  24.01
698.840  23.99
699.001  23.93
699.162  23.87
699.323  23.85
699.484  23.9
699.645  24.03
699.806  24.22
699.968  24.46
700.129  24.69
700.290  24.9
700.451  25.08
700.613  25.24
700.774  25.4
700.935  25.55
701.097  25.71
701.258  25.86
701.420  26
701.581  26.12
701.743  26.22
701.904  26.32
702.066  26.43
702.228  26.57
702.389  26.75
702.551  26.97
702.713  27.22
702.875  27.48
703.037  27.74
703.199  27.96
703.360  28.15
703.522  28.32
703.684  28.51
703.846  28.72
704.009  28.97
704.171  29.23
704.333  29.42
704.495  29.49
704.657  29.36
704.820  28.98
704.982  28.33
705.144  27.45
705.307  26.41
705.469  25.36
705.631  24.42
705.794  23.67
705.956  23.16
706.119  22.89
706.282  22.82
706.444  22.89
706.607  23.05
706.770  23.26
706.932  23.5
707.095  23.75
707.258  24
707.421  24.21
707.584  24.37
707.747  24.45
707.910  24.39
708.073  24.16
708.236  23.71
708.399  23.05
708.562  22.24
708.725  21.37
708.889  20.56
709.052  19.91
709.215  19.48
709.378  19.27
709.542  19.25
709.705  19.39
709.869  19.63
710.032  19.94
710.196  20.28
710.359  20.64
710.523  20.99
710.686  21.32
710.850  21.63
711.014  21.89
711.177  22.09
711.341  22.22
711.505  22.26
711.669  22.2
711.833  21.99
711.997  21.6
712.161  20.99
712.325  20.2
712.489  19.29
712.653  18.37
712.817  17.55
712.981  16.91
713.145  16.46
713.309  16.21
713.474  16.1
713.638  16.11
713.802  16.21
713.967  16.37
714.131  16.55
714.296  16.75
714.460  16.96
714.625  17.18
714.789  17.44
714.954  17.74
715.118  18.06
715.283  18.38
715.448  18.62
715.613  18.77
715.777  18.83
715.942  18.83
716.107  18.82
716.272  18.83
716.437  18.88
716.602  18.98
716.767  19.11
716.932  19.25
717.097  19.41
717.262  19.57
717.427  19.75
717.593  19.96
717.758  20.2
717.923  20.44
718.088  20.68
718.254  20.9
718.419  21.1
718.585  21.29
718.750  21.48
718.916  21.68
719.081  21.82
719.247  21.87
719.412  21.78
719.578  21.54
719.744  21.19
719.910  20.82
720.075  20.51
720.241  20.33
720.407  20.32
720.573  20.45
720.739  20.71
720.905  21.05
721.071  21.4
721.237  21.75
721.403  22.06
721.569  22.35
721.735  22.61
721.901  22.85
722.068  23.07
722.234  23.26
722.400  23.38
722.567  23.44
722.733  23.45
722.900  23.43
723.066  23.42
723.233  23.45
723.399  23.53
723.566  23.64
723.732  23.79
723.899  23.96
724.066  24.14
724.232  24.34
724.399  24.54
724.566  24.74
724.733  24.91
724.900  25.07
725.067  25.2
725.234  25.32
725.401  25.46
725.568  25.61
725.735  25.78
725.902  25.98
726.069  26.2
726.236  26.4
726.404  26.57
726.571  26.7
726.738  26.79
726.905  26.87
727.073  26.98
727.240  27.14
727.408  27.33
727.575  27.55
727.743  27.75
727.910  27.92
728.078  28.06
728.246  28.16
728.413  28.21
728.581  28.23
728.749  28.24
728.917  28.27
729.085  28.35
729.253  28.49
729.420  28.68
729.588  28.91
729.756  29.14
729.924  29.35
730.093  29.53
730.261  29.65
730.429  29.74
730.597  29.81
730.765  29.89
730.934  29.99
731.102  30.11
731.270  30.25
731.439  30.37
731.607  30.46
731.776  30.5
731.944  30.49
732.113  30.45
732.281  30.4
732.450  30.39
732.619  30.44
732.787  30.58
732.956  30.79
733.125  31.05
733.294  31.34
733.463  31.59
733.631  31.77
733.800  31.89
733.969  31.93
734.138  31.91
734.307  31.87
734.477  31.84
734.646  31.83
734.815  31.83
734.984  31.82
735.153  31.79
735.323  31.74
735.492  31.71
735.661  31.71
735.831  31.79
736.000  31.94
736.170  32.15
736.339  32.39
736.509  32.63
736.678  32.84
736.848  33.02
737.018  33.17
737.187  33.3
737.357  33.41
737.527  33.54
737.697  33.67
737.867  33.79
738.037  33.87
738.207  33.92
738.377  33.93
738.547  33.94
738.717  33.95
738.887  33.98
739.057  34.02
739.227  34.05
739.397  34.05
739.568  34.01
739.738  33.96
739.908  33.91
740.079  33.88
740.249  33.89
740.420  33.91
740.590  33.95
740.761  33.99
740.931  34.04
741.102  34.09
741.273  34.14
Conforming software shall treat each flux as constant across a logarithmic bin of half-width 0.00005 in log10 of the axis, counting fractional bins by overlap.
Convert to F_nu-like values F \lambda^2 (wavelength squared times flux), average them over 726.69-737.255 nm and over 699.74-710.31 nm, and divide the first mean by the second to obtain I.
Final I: 1.3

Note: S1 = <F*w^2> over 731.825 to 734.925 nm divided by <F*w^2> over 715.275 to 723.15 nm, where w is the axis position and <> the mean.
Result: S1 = 1.55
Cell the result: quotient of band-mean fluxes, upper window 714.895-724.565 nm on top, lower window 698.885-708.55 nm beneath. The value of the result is 0.83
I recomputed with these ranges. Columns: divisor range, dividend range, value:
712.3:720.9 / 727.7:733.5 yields 1.60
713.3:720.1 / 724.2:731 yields 1.47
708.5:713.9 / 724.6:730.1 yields 1.44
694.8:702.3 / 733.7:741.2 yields 1.54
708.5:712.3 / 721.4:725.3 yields 1.18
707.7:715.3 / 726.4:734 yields 1.56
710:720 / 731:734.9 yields 1.67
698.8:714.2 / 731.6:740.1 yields 1.50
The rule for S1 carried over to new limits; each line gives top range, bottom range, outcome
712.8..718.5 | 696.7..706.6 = 0.75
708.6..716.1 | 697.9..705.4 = 0.75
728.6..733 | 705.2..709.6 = 1.38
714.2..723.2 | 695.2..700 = 0.94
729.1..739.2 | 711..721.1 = 1.70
